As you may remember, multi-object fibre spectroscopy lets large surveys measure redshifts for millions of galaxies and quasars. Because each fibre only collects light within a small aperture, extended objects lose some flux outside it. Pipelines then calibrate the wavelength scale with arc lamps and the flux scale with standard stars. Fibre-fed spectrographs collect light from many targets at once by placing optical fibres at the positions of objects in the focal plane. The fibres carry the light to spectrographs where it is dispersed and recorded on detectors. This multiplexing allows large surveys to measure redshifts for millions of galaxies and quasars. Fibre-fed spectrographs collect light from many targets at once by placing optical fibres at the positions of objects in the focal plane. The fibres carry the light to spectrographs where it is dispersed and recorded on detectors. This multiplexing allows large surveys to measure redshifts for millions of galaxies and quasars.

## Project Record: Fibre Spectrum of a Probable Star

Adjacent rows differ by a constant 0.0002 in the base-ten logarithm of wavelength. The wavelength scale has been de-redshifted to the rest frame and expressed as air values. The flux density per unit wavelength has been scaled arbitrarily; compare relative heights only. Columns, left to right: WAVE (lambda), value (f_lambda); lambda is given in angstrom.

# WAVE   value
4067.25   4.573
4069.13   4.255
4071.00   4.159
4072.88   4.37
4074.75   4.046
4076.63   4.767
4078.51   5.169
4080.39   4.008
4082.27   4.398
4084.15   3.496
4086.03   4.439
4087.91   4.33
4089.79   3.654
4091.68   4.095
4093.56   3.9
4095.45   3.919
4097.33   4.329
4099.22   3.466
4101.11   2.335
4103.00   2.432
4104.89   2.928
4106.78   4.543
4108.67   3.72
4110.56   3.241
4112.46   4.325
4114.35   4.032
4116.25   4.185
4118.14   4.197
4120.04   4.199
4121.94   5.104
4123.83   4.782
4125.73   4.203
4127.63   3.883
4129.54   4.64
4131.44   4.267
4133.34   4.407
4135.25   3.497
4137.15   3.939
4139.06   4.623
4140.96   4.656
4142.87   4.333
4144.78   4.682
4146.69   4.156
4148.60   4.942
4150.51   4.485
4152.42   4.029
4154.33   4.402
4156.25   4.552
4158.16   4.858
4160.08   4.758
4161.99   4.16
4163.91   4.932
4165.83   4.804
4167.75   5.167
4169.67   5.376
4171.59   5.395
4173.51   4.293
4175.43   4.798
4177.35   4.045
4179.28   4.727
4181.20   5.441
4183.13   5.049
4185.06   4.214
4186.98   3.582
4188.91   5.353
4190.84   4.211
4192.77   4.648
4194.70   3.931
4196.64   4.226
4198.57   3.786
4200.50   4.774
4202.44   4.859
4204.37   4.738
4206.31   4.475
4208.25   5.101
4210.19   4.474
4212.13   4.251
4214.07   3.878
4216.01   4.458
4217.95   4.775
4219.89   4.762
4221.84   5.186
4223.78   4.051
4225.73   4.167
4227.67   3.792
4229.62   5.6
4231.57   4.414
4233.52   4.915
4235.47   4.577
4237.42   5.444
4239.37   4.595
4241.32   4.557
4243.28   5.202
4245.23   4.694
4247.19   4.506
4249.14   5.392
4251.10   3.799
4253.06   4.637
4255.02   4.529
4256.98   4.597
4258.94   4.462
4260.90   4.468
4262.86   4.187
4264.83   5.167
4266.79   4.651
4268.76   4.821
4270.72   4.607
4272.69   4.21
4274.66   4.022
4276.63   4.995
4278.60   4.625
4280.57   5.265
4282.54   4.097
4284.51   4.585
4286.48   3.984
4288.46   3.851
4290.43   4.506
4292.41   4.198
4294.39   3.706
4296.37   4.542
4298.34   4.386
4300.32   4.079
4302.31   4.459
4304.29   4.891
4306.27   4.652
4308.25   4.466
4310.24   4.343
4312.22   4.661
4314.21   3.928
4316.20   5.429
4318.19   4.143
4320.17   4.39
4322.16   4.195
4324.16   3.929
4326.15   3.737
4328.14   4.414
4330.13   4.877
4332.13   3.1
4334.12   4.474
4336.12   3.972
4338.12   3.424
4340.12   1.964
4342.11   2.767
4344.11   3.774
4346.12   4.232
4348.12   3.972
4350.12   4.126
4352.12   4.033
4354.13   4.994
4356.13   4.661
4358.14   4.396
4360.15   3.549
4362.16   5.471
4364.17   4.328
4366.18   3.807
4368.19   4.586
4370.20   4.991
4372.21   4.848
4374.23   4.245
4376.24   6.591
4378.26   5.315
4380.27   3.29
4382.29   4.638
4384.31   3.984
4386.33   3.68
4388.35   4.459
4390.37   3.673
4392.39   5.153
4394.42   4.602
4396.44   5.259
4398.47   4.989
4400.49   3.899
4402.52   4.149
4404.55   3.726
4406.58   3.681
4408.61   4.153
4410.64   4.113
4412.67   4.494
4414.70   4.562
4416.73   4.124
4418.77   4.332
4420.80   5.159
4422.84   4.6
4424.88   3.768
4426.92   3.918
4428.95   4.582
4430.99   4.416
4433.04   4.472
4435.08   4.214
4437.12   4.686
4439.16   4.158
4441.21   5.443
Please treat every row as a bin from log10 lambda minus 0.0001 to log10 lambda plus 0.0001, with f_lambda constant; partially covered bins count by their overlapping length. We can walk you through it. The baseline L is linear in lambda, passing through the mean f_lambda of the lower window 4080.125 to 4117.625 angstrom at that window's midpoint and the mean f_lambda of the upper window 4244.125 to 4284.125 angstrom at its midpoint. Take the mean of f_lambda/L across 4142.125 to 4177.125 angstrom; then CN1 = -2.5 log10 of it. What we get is -0.14 mag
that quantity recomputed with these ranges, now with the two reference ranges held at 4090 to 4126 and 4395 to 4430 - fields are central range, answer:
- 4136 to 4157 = -0.13 mag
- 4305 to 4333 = -0.03 mag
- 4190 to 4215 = -0.10 mag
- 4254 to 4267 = -0.12 mag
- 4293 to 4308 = -0.06 mag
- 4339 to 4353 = 0.19 mag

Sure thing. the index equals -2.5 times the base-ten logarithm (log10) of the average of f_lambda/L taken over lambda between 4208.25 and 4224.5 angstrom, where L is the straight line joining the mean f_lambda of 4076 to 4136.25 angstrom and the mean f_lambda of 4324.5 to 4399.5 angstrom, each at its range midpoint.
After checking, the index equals -0.10 mag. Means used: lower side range 4.02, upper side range 4.28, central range 4.52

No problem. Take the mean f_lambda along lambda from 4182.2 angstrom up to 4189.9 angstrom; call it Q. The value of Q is 4.55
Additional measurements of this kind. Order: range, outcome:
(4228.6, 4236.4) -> 4.87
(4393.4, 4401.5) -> 4.69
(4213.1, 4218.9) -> 4.37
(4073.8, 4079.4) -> 4.66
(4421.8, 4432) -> 4.26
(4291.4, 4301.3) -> 4.18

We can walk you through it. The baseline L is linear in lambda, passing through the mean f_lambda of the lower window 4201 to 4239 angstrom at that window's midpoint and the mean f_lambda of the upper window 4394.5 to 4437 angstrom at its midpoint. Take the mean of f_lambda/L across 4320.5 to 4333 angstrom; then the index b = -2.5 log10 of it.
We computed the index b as 0.10 mag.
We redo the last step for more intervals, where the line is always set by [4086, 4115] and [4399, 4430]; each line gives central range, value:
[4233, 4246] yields -0.23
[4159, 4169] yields -0.25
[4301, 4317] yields -0.13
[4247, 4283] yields -0.15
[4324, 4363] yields 0.03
